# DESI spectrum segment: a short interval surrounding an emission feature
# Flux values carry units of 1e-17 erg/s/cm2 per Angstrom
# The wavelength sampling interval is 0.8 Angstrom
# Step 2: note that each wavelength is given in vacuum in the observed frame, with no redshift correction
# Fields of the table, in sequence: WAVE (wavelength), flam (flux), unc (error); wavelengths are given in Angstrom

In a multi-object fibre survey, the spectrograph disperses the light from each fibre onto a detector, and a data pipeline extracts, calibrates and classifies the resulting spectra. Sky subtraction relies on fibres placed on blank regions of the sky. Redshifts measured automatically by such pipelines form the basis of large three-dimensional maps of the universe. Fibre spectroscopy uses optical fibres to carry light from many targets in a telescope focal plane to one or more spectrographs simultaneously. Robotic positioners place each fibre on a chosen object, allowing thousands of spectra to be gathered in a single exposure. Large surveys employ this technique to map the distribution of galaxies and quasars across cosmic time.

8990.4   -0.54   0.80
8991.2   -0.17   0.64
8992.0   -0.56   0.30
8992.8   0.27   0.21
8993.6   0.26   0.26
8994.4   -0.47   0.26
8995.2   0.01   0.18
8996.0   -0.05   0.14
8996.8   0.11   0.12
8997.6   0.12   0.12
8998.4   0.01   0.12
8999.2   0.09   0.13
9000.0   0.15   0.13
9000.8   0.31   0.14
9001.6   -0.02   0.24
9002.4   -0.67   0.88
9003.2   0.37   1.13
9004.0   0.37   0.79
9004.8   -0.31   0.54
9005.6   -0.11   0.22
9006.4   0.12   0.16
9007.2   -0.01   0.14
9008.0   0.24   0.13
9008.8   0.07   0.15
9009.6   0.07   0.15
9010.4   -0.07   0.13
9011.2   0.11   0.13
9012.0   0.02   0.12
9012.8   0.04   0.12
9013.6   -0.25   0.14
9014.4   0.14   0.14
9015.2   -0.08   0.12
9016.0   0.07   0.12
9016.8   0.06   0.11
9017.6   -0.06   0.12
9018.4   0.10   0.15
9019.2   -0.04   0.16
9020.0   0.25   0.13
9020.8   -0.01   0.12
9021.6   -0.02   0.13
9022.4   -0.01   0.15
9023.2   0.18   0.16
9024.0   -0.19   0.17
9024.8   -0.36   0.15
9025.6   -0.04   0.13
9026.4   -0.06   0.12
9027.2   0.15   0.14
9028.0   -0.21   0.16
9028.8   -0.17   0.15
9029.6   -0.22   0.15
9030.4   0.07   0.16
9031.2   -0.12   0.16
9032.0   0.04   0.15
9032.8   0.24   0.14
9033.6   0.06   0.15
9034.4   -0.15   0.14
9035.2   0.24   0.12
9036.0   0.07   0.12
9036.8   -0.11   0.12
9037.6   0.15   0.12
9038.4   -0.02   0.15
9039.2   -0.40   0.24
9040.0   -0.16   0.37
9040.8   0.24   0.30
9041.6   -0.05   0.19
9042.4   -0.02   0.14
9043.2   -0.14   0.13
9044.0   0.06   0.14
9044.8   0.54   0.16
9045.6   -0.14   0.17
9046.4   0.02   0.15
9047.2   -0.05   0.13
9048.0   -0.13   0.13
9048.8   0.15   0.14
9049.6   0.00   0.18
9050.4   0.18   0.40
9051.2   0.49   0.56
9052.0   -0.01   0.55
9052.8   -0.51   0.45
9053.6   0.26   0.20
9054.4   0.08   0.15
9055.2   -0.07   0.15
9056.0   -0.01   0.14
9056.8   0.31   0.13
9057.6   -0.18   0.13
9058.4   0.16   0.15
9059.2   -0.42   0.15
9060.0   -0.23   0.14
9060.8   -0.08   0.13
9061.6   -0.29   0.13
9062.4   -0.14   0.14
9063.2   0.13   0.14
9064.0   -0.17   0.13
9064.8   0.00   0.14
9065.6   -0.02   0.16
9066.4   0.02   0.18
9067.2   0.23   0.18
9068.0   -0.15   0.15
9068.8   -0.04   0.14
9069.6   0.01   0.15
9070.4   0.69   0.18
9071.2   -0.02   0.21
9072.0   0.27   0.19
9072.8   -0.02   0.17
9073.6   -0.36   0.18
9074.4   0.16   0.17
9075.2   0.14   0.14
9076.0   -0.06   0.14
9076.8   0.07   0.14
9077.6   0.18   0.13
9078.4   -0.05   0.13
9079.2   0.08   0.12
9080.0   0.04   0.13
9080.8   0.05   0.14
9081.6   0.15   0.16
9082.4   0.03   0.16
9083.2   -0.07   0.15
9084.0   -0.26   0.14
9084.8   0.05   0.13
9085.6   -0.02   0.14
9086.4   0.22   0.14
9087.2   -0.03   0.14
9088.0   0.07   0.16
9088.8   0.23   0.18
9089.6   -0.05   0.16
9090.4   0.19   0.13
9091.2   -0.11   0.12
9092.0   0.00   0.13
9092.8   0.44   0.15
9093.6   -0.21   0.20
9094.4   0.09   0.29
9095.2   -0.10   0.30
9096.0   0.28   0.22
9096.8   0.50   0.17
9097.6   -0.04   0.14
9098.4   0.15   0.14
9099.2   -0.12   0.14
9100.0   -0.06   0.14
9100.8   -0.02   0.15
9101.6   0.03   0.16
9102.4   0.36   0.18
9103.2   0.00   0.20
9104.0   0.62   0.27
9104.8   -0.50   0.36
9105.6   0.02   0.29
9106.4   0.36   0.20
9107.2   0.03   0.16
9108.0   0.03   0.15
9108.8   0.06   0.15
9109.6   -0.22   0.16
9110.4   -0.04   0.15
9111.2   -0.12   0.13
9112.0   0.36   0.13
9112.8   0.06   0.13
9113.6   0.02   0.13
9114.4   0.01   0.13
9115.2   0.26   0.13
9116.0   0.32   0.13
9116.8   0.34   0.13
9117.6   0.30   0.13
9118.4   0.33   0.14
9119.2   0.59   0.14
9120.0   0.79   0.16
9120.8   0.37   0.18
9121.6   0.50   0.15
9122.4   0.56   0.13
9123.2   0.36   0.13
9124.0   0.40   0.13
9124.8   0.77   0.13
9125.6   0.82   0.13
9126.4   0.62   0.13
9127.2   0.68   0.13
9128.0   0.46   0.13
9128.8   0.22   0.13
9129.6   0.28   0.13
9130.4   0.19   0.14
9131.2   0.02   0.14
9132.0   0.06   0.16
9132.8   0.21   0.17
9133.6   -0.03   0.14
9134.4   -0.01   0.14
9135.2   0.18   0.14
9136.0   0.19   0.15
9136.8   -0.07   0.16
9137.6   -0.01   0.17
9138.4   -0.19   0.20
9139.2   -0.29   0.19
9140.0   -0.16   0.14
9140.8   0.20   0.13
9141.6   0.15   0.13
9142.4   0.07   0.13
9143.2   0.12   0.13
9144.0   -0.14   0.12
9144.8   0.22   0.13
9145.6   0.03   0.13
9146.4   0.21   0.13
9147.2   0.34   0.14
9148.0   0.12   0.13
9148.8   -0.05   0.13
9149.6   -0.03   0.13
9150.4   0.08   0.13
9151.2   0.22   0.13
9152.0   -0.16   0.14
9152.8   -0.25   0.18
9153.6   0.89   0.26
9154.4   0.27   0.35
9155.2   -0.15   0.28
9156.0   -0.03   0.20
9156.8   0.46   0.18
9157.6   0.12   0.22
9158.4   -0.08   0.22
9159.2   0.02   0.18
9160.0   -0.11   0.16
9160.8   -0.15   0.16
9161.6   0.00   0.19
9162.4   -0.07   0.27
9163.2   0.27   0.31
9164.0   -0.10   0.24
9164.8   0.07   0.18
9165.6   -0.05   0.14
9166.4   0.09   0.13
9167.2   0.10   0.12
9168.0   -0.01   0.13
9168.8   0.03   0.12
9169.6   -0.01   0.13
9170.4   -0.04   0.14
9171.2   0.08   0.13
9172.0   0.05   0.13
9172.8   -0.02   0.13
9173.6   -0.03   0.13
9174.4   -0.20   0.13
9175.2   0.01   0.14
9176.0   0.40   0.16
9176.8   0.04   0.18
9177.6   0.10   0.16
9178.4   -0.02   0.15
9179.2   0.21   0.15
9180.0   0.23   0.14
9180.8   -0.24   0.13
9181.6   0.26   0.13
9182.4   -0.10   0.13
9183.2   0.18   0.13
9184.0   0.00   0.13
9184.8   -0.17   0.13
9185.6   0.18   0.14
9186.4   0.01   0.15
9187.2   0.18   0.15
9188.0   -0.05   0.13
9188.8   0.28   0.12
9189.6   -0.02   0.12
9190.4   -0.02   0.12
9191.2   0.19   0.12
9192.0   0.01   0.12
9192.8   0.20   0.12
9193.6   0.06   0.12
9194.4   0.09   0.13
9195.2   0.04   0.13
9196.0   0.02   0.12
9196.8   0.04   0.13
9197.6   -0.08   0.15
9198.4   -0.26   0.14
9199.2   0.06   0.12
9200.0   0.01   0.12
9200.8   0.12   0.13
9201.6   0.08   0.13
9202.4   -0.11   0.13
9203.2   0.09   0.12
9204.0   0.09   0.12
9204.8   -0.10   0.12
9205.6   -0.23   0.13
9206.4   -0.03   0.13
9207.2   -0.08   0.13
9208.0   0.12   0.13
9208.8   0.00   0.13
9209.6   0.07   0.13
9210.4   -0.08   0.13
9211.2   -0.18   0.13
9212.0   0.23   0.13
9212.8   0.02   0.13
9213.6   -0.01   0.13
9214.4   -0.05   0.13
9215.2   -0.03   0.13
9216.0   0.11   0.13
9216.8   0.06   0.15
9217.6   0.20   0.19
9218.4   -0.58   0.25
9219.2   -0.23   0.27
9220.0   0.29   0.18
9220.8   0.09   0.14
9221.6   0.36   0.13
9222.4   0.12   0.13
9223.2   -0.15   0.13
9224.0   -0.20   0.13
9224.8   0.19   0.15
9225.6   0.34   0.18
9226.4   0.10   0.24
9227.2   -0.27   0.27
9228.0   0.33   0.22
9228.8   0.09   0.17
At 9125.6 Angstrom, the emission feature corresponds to [O II]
